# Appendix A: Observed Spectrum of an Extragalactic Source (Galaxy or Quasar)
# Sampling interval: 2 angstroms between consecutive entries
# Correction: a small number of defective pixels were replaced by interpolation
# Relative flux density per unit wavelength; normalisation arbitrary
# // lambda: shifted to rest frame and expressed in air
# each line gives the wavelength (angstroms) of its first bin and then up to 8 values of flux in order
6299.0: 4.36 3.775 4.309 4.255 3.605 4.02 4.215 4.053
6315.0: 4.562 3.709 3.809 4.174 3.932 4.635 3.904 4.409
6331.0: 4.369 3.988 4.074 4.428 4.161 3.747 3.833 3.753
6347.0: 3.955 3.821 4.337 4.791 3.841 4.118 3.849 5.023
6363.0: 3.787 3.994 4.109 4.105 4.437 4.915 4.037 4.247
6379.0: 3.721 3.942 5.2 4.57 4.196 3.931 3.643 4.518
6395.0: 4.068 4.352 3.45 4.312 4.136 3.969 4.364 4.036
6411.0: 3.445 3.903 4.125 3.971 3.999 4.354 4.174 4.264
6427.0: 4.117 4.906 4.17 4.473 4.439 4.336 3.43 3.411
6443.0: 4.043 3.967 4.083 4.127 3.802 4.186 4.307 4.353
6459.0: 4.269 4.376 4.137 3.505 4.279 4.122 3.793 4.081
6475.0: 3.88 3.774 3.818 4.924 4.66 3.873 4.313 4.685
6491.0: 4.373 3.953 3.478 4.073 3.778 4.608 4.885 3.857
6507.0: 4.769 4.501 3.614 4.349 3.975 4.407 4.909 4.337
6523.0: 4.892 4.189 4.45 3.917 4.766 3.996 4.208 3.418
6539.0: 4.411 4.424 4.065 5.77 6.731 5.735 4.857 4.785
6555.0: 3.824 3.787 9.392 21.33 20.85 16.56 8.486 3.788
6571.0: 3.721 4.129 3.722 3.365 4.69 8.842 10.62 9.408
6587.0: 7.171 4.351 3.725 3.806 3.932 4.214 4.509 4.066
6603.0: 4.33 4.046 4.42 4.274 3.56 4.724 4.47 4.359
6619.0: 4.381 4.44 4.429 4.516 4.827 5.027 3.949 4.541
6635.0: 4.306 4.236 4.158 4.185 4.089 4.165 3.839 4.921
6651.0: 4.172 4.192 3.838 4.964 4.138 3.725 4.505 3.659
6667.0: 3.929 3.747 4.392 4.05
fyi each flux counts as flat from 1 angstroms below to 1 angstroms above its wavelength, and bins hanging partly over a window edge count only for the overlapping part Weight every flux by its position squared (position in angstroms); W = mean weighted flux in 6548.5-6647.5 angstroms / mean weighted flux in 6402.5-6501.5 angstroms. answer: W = 1.46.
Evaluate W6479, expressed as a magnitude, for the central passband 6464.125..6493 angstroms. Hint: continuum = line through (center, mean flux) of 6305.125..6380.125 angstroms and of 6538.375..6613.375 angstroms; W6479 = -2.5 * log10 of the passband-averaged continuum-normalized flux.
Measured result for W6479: 0.29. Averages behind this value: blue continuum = 4.12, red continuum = 6.3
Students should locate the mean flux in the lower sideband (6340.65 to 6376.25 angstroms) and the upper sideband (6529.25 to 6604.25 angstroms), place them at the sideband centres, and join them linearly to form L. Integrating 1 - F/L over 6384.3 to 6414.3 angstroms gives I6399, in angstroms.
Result 3.3 angstroms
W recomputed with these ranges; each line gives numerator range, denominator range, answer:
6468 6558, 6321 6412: 1.10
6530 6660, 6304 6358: 1.45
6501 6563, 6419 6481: 1.36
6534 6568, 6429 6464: 1.95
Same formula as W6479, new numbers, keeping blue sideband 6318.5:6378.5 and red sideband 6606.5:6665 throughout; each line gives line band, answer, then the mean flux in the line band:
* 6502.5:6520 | -0.03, 4.35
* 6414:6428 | 0.01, 4.14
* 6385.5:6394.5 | 0.02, 4.1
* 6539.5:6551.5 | -0.23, 5.25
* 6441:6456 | 0.05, 4.03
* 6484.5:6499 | 0.04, 4.09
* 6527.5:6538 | 0.05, 4.08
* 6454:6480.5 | 0.04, 4.07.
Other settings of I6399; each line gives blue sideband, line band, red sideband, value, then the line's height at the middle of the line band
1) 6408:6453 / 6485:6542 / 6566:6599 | 6.72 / 4.84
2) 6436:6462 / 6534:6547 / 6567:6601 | 0.92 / 4.9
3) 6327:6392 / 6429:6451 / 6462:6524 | 0.61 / 4.19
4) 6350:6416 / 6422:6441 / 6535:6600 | 2.33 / 4.81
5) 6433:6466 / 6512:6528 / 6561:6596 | 4.08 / 5.96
